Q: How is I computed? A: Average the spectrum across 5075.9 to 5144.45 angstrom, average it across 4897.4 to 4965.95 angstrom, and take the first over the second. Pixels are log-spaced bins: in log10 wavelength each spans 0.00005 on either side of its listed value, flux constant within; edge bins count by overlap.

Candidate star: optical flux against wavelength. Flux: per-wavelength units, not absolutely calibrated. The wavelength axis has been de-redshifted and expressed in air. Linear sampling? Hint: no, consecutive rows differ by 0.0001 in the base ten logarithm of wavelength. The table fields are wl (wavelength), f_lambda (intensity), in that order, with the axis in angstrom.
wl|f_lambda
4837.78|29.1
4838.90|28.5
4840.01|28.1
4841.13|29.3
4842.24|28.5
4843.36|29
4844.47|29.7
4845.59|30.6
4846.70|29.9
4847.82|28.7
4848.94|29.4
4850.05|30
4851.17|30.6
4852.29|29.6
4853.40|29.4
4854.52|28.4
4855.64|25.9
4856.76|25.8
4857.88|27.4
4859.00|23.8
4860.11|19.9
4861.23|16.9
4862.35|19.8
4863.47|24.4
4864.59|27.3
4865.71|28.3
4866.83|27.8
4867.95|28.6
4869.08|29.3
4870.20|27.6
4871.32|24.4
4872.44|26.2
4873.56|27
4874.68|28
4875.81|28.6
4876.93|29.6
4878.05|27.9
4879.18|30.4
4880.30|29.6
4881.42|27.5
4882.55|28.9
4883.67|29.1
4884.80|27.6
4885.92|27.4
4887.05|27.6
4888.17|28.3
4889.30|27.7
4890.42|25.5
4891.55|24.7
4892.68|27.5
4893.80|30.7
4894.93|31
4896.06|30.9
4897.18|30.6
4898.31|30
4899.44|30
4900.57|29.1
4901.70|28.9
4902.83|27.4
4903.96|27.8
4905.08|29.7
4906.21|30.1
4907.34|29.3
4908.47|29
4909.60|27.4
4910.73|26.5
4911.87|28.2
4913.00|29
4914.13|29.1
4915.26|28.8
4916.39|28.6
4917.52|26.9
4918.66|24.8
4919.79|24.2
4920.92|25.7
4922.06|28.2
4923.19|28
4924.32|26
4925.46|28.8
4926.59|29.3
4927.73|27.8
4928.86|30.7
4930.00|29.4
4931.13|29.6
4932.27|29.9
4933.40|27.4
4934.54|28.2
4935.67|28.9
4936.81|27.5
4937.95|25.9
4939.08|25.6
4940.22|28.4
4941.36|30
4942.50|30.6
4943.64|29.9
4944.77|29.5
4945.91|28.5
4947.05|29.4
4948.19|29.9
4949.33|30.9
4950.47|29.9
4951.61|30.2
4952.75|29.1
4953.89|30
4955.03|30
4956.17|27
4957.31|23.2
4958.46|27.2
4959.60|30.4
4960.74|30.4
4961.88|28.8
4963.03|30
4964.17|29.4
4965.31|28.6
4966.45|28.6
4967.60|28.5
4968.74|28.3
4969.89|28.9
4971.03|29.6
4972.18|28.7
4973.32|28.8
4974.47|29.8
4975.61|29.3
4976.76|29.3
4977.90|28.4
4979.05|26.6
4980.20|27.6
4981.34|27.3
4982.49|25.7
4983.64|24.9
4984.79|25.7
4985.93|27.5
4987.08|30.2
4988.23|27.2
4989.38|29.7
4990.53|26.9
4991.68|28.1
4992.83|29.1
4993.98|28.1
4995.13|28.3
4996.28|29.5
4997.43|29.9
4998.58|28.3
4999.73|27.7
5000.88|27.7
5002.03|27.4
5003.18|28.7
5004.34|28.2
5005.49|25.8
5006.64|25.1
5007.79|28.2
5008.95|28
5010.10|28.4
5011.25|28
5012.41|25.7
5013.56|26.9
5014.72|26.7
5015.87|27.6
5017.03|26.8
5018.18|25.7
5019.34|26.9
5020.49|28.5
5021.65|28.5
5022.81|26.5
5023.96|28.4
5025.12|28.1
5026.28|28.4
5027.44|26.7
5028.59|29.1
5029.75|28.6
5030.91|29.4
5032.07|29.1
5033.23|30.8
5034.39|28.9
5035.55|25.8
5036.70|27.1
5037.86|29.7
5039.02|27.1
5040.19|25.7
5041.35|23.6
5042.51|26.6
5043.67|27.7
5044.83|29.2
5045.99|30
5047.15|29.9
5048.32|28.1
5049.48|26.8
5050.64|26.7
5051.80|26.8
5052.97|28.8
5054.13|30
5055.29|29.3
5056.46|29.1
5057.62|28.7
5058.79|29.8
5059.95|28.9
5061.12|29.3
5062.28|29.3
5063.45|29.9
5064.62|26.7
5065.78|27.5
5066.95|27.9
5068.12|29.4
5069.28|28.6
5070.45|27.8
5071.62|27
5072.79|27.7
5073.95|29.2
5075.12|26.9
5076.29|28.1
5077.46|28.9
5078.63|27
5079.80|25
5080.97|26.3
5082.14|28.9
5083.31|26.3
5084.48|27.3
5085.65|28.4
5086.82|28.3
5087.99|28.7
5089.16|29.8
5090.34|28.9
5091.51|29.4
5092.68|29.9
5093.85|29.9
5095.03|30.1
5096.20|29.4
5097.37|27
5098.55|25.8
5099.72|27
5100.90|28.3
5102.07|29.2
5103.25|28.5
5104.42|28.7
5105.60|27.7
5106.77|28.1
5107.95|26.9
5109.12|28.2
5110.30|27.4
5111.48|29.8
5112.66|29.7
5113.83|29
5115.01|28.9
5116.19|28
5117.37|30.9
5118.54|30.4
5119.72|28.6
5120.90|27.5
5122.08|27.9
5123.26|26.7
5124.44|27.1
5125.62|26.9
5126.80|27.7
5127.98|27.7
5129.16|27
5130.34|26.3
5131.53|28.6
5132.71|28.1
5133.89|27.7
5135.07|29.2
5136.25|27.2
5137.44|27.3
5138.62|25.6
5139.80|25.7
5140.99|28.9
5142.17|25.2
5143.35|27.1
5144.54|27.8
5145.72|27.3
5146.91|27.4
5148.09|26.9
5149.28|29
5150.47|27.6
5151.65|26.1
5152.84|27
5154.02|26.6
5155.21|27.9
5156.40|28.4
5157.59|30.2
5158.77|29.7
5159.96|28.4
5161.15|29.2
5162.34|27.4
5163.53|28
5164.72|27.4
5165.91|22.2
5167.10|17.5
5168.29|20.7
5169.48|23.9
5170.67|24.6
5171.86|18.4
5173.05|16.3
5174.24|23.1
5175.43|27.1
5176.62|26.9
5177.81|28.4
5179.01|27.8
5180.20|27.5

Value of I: 0.98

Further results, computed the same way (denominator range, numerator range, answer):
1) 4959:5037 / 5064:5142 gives 1.00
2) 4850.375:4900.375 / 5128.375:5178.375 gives 0.96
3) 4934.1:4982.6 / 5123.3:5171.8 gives 0.93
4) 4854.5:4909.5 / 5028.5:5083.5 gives 1.02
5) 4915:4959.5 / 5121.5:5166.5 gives 0.97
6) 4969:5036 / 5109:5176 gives 0.96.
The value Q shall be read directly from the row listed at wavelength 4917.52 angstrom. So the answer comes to 26.9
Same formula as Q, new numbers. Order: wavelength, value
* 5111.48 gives 29.8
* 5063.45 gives 29.9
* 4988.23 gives 27.2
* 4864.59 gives 27.3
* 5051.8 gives 26.8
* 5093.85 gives 29.9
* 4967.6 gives 28.5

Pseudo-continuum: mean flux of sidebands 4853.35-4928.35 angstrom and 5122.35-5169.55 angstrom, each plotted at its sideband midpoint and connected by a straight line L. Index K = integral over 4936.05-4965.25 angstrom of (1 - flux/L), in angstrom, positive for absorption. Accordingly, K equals -1.56 angstrom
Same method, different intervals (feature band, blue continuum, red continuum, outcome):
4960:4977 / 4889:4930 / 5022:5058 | -0.6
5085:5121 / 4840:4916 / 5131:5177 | -2.9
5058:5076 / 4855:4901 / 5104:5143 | -0.4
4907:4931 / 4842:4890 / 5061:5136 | -0.2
